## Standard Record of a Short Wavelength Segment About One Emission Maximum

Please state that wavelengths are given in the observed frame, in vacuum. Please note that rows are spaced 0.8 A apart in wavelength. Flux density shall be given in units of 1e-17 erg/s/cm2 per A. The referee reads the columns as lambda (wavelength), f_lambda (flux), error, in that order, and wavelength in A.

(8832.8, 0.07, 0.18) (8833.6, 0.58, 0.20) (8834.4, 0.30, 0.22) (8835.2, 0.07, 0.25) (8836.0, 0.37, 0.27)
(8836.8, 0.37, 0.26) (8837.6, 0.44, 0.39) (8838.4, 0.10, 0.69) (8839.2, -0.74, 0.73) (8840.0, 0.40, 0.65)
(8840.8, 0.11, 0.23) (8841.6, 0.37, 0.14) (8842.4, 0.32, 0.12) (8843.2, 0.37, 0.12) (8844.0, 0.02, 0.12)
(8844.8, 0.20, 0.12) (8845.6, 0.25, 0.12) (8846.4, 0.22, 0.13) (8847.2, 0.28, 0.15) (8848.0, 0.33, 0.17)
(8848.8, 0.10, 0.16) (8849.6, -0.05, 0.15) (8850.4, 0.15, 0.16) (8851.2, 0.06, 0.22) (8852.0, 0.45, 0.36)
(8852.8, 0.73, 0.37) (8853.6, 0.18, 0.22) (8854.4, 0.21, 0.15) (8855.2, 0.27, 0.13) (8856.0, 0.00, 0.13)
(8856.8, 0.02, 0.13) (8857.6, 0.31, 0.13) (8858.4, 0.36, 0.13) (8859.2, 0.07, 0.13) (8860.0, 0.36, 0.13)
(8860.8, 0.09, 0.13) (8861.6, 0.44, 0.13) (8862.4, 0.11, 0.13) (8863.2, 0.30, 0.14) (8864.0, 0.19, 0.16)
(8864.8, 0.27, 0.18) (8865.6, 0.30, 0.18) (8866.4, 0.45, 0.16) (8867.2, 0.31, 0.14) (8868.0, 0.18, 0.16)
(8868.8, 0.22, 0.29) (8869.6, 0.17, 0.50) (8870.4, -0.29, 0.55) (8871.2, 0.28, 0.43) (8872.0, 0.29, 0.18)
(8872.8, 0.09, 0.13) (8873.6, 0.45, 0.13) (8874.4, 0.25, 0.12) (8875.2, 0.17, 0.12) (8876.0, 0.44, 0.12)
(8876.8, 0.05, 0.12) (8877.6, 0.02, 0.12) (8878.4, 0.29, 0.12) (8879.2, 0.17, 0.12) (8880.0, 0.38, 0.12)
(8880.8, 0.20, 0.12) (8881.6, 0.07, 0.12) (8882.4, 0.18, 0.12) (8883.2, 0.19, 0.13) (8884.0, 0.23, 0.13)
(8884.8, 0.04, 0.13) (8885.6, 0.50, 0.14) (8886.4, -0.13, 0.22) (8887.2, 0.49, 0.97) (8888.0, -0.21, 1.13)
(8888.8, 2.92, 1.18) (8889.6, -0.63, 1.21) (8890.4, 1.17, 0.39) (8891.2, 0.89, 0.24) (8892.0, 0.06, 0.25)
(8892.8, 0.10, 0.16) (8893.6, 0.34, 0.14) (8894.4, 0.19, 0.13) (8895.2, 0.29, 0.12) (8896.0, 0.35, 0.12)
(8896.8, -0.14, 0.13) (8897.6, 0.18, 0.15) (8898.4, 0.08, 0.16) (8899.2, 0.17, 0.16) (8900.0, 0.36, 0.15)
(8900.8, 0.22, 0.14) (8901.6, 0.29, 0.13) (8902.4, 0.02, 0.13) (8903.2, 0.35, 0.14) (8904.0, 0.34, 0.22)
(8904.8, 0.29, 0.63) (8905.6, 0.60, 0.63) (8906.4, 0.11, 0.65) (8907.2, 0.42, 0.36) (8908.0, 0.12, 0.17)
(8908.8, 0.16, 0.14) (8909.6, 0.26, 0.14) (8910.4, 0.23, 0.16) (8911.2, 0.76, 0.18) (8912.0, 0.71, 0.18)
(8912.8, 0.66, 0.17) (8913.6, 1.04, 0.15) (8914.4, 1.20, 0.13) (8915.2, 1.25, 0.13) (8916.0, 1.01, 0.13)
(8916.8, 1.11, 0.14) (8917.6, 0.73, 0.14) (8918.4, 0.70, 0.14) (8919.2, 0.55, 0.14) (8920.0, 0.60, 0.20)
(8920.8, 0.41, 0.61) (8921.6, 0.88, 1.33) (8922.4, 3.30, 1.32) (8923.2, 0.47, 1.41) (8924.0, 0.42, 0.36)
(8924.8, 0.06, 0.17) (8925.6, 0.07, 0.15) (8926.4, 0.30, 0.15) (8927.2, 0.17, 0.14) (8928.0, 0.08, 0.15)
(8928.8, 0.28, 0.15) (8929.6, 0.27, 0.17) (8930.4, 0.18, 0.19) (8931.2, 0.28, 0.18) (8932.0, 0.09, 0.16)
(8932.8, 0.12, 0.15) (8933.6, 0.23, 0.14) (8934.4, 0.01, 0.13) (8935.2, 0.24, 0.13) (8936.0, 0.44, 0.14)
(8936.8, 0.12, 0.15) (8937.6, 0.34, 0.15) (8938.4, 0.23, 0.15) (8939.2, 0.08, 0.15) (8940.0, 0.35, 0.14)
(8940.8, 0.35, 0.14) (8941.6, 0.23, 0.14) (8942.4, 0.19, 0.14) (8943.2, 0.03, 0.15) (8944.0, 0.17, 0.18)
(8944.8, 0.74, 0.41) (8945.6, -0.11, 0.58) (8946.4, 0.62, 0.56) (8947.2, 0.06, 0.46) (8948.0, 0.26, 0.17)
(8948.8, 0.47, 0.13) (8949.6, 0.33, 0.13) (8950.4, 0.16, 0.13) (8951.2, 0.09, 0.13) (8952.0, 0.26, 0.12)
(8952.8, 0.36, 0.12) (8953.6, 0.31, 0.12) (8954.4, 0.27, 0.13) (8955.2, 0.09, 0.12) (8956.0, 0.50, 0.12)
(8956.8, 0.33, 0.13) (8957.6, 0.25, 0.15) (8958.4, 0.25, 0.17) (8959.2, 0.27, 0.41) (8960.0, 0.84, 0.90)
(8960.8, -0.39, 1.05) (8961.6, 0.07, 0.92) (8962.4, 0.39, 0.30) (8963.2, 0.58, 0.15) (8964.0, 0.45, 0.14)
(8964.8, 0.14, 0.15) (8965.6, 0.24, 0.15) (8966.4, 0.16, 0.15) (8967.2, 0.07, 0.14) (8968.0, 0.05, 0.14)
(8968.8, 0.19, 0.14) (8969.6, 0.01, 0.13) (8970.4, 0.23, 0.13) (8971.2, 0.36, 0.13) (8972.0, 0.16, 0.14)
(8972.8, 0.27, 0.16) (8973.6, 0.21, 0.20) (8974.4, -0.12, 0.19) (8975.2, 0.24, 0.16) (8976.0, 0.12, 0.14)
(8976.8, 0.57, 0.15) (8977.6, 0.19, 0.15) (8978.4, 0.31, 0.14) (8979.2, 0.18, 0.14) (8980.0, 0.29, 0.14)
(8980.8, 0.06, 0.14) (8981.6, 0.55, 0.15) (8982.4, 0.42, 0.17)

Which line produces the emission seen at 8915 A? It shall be Hbeta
